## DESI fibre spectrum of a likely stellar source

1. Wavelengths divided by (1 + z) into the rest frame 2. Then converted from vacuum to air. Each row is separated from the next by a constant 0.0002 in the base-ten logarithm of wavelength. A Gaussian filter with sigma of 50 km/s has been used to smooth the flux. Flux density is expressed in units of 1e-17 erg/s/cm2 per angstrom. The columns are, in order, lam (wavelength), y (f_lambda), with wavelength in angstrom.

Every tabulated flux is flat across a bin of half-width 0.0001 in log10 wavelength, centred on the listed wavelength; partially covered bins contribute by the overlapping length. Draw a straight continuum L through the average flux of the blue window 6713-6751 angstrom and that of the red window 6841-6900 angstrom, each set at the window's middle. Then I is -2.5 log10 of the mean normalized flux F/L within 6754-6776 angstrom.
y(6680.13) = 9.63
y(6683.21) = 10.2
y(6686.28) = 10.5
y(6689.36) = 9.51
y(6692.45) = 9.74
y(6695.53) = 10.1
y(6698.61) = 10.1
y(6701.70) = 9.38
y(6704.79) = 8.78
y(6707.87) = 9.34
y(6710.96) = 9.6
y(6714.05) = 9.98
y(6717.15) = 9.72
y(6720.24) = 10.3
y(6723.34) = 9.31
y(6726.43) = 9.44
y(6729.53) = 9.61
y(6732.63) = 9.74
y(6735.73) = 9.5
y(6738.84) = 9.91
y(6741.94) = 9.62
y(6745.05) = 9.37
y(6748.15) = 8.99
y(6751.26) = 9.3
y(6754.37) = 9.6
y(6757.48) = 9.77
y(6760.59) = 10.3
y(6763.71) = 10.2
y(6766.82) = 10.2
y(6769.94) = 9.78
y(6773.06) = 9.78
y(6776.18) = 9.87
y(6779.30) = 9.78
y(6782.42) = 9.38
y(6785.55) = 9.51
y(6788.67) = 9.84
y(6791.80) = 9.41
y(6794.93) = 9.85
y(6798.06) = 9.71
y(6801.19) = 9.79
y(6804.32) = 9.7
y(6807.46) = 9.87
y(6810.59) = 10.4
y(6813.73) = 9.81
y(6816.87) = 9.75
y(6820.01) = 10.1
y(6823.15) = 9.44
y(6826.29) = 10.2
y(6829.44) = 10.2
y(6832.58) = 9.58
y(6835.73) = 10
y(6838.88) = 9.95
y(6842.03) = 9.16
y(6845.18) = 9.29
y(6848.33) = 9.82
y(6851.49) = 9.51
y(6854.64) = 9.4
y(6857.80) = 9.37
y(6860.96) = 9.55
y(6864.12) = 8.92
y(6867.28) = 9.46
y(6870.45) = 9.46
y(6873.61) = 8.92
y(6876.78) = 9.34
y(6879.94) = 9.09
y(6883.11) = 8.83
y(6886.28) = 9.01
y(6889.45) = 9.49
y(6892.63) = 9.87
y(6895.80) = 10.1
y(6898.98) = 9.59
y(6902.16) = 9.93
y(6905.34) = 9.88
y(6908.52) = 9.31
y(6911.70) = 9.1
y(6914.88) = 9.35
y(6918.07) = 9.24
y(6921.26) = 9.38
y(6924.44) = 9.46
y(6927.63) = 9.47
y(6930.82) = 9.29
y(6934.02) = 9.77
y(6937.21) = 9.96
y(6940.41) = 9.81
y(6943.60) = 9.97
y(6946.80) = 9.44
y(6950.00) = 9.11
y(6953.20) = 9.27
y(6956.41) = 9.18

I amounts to -0.05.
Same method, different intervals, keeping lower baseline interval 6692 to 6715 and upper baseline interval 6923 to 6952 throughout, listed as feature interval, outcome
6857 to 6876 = 0.04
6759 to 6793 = -0.02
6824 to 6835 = -0.04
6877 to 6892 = 0.05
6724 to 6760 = 0.01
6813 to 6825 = -0.02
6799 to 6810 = -0.03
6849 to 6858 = 0.01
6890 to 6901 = -0.03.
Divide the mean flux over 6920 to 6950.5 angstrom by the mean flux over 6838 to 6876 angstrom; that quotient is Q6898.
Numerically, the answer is 1.0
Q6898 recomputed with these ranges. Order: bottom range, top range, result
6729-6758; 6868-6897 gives 0.98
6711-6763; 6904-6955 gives 0.98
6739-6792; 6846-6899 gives 0.97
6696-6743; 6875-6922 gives 0.98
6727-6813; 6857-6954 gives 0.97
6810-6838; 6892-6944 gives 0.97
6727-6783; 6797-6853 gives 1.01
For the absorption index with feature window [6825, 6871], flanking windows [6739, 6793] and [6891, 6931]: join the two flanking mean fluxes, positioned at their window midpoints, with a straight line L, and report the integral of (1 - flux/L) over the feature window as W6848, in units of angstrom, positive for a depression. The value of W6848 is 0.1 angstrom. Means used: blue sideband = 9.7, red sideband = 9.54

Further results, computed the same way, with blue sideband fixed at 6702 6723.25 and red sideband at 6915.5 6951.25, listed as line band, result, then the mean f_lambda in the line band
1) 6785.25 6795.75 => -0.1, 9.66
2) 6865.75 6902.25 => 0.5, 9.4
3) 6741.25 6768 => -0.4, 9.7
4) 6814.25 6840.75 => -0.9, 9.89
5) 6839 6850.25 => 0.1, 9.49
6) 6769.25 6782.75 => -0.2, 9.75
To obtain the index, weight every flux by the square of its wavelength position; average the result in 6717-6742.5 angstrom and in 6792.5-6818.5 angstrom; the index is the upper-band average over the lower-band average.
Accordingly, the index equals 1.04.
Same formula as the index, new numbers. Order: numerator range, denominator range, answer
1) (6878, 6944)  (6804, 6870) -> 1.00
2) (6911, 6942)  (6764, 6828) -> 1.00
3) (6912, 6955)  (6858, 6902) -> 1.03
